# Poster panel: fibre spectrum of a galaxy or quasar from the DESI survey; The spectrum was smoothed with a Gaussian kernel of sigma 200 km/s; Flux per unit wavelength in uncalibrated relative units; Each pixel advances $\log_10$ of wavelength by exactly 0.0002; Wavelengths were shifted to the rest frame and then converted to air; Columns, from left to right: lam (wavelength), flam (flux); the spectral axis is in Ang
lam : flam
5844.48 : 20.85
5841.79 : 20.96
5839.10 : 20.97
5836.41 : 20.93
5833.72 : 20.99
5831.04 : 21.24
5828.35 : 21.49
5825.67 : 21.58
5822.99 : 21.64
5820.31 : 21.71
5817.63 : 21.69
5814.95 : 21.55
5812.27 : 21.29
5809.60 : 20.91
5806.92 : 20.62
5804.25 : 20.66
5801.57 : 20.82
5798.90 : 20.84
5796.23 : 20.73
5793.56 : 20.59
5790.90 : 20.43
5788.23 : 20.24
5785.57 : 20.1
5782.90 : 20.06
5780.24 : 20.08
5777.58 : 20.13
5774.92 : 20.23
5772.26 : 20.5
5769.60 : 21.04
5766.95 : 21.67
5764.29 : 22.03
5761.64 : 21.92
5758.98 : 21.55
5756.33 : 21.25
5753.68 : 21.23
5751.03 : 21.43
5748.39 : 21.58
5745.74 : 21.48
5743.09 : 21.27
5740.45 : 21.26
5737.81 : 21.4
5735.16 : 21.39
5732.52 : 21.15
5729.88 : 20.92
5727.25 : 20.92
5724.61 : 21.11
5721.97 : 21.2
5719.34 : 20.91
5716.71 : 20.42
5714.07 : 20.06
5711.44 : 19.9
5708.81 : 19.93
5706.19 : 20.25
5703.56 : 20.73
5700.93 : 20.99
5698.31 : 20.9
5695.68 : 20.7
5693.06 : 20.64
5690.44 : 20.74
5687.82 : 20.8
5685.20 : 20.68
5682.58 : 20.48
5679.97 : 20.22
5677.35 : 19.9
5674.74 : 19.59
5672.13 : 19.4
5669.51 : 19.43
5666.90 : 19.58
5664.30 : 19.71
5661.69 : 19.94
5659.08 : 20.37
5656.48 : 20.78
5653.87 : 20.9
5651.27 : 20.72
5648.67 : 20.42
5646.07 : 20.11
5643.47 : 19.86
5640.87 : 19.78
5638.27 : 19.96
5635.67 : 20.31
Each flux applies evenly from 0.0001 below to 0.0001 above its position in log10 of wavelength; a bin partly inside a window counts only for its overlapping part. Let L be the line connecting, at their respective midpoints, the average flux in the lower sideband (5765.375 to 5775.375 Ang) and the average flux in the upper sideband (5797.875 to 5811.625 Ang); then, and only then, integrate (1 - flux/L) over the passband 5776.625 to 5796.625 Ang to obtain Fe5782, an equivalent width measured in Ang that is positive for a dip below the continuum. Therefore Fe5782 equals 0.6 Ang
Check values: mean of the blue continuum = 20.9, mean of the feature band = 20.3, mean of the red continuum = 20.8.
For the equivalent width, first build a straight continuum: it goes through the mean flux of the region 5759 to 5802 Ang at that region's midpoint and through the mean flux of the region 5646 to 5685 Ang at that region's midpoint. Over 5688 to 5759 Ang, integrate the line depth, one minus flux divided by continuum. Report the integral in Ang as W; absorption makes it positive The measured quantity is -1.71 Ang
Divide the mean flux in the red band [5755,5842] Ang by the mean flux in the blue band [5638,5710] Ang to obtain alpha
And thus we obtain 1.0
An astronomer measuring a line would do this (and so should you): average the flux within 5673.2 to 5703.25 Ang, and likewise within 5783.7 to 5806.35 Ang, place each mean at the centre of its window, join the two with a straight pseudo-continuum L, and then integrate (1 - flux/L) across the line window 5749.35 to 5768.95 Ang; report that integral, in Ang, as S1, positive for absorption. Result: -1.0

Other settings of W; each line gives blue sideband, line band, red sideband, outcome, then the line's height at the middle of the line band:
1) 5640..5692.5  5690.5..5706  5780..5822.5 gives -0.3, 20.3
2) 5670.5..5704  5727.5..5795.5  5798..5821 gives -0.5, 20.8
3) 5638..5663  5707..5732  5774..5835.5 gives -0.1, 20.5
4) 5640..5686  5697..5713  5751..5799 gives -0.1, 20.4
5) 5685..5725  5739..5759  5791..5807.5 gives -0.7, 20.6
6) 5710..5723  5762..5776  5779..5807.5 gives -0.5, 20.5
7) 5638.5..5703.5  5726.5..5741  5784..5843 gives -0.4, 20.6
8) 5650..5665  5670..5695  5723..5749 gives 0.5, 20.7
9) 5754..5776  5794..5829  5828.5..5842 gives -0.1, 21.1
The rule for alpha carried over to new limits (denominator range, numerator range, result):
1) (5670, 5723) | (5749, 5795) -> 1.02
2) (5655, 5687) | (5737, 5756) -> 1.07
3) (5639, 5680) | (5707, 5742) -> 1.04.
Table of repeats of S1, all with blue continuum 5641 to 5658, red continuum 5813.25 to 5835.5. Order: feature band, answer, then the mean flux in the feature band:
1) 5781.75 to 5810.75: 1.03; 20.5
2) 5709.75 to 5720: 0.27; 20.3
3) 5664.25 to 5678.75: 0.68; 19.6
